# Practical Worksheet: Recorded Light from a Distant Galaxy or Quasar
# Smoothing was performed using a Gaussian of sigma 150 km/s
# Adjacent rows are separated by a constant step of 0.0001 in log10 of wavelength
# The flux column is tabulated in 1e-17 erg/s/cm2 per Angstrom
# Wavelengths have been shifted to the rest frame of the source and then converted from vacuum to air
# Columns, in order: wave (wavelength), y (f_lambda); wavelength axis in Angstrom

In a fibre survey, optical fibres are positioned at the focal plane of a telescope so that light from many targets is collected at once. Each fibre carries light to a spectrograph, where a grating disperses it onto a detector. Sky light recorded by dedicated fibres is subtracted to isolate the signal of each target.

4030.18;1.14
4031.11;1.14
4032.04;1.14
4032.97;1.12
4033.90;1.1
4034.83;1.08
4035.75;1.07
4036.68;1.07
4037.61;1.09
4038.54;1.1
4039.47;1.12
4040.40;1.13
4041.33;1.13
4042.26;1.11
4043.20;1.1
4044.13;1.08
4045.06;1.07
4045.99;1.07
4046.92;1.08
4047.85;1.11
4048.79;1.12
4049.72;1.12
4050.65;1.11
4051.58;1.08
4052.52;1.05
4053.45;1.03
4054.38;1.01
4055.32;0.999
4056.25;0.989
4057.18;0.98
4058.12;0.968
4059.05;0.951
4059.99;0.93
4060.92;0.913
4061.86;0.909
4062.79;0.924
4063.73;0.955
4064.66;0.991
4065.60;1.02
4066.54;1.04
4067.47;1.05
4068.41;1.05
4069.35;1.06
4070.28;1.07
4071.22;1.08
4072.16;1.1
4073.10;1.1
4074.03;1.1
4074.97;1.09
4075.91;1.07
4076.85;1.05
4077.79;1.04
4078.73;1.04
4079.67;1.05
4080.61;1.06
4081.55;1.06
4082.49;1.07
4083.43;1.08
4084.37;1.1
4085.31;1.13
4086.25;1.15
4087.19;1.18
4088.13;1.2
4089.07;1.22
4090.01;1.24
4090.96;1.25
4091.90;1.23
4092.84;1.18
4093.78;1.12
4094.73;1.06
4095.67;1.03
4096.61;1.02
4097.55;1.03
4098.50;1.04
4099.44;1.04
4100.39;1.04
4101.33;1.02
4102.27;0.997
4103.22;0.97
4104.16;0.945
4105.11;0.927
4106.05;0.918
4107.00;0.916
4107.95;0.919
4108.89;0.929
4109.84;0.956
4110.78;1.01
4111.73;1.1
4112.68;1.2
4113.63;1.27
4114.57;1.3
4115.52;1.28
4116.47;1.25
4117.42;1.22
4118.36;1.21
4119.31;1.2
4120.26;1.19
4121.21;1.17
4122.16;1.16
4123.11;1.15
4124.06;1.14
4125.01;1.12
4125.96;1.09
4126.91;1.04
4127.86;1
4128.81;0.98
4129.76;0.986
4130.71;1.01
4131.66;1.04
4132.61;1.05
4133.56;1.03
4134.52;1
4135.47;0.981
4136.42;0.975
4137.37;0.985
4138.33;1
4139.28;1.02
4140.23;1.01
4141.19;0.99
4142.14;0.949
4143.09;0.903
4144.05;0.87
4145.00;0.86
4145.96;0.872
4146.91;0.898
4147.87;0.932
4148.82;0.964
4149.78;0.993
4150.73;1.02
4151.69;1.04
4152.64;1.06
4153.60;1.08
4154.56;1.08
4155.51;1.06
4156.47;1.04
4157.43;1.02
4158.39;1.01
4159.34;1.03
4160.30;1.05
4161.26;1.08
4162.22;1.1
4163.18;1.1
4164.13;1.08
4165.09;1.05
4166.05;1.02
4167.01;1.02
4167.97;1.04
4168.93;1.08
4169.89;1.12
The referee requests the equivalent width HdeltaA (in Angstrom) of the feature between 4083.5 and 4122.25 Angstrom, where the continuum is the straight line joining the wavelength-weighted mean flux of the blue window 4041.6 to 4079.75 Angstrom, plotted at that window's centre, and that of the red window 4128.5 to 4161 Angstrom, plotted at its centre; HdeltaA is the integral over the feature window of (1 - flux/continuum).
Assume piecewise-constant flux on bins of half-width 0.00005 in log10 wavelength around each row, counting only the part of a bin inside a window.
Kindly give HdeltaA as -3.3 Angstrom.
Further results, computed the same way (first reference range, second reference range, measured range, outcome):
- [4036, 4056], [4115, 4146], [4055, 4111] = 1.46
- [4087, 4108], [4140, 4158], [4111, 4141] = -2.36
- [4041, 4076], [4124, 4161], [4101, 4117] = -0.56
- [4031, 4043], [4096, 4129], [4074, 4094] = -0.63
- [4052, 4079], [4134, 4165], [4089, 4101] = -1.15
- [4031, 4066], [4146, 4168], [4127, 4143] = 0.55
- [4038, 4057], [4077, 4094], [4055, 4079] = 1.92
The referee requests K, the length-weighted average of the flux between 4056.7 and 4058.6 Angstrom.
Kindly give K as 0.975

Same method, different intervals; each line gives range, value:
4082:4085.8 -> 1.1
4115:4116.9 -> 1.26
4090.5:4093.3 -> 1.22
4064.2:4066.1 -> 1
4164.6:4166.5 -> 1.03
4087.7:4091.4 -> 1.23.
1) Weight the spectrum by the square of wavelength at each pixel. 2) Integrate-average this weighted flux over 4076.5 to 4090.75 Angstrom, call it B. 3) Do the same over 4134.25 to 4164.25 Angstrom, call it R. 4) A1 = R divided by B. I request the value 0.9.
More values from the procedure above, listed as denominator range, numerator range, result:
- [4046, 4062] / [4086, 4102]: 1.11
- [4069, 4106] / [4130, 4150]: 0.92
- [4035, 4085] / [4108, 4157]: 1.03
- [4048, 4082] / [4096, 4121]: 1.06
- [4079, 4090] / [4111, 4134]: 1.03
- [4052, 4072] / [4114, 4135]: 1.15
